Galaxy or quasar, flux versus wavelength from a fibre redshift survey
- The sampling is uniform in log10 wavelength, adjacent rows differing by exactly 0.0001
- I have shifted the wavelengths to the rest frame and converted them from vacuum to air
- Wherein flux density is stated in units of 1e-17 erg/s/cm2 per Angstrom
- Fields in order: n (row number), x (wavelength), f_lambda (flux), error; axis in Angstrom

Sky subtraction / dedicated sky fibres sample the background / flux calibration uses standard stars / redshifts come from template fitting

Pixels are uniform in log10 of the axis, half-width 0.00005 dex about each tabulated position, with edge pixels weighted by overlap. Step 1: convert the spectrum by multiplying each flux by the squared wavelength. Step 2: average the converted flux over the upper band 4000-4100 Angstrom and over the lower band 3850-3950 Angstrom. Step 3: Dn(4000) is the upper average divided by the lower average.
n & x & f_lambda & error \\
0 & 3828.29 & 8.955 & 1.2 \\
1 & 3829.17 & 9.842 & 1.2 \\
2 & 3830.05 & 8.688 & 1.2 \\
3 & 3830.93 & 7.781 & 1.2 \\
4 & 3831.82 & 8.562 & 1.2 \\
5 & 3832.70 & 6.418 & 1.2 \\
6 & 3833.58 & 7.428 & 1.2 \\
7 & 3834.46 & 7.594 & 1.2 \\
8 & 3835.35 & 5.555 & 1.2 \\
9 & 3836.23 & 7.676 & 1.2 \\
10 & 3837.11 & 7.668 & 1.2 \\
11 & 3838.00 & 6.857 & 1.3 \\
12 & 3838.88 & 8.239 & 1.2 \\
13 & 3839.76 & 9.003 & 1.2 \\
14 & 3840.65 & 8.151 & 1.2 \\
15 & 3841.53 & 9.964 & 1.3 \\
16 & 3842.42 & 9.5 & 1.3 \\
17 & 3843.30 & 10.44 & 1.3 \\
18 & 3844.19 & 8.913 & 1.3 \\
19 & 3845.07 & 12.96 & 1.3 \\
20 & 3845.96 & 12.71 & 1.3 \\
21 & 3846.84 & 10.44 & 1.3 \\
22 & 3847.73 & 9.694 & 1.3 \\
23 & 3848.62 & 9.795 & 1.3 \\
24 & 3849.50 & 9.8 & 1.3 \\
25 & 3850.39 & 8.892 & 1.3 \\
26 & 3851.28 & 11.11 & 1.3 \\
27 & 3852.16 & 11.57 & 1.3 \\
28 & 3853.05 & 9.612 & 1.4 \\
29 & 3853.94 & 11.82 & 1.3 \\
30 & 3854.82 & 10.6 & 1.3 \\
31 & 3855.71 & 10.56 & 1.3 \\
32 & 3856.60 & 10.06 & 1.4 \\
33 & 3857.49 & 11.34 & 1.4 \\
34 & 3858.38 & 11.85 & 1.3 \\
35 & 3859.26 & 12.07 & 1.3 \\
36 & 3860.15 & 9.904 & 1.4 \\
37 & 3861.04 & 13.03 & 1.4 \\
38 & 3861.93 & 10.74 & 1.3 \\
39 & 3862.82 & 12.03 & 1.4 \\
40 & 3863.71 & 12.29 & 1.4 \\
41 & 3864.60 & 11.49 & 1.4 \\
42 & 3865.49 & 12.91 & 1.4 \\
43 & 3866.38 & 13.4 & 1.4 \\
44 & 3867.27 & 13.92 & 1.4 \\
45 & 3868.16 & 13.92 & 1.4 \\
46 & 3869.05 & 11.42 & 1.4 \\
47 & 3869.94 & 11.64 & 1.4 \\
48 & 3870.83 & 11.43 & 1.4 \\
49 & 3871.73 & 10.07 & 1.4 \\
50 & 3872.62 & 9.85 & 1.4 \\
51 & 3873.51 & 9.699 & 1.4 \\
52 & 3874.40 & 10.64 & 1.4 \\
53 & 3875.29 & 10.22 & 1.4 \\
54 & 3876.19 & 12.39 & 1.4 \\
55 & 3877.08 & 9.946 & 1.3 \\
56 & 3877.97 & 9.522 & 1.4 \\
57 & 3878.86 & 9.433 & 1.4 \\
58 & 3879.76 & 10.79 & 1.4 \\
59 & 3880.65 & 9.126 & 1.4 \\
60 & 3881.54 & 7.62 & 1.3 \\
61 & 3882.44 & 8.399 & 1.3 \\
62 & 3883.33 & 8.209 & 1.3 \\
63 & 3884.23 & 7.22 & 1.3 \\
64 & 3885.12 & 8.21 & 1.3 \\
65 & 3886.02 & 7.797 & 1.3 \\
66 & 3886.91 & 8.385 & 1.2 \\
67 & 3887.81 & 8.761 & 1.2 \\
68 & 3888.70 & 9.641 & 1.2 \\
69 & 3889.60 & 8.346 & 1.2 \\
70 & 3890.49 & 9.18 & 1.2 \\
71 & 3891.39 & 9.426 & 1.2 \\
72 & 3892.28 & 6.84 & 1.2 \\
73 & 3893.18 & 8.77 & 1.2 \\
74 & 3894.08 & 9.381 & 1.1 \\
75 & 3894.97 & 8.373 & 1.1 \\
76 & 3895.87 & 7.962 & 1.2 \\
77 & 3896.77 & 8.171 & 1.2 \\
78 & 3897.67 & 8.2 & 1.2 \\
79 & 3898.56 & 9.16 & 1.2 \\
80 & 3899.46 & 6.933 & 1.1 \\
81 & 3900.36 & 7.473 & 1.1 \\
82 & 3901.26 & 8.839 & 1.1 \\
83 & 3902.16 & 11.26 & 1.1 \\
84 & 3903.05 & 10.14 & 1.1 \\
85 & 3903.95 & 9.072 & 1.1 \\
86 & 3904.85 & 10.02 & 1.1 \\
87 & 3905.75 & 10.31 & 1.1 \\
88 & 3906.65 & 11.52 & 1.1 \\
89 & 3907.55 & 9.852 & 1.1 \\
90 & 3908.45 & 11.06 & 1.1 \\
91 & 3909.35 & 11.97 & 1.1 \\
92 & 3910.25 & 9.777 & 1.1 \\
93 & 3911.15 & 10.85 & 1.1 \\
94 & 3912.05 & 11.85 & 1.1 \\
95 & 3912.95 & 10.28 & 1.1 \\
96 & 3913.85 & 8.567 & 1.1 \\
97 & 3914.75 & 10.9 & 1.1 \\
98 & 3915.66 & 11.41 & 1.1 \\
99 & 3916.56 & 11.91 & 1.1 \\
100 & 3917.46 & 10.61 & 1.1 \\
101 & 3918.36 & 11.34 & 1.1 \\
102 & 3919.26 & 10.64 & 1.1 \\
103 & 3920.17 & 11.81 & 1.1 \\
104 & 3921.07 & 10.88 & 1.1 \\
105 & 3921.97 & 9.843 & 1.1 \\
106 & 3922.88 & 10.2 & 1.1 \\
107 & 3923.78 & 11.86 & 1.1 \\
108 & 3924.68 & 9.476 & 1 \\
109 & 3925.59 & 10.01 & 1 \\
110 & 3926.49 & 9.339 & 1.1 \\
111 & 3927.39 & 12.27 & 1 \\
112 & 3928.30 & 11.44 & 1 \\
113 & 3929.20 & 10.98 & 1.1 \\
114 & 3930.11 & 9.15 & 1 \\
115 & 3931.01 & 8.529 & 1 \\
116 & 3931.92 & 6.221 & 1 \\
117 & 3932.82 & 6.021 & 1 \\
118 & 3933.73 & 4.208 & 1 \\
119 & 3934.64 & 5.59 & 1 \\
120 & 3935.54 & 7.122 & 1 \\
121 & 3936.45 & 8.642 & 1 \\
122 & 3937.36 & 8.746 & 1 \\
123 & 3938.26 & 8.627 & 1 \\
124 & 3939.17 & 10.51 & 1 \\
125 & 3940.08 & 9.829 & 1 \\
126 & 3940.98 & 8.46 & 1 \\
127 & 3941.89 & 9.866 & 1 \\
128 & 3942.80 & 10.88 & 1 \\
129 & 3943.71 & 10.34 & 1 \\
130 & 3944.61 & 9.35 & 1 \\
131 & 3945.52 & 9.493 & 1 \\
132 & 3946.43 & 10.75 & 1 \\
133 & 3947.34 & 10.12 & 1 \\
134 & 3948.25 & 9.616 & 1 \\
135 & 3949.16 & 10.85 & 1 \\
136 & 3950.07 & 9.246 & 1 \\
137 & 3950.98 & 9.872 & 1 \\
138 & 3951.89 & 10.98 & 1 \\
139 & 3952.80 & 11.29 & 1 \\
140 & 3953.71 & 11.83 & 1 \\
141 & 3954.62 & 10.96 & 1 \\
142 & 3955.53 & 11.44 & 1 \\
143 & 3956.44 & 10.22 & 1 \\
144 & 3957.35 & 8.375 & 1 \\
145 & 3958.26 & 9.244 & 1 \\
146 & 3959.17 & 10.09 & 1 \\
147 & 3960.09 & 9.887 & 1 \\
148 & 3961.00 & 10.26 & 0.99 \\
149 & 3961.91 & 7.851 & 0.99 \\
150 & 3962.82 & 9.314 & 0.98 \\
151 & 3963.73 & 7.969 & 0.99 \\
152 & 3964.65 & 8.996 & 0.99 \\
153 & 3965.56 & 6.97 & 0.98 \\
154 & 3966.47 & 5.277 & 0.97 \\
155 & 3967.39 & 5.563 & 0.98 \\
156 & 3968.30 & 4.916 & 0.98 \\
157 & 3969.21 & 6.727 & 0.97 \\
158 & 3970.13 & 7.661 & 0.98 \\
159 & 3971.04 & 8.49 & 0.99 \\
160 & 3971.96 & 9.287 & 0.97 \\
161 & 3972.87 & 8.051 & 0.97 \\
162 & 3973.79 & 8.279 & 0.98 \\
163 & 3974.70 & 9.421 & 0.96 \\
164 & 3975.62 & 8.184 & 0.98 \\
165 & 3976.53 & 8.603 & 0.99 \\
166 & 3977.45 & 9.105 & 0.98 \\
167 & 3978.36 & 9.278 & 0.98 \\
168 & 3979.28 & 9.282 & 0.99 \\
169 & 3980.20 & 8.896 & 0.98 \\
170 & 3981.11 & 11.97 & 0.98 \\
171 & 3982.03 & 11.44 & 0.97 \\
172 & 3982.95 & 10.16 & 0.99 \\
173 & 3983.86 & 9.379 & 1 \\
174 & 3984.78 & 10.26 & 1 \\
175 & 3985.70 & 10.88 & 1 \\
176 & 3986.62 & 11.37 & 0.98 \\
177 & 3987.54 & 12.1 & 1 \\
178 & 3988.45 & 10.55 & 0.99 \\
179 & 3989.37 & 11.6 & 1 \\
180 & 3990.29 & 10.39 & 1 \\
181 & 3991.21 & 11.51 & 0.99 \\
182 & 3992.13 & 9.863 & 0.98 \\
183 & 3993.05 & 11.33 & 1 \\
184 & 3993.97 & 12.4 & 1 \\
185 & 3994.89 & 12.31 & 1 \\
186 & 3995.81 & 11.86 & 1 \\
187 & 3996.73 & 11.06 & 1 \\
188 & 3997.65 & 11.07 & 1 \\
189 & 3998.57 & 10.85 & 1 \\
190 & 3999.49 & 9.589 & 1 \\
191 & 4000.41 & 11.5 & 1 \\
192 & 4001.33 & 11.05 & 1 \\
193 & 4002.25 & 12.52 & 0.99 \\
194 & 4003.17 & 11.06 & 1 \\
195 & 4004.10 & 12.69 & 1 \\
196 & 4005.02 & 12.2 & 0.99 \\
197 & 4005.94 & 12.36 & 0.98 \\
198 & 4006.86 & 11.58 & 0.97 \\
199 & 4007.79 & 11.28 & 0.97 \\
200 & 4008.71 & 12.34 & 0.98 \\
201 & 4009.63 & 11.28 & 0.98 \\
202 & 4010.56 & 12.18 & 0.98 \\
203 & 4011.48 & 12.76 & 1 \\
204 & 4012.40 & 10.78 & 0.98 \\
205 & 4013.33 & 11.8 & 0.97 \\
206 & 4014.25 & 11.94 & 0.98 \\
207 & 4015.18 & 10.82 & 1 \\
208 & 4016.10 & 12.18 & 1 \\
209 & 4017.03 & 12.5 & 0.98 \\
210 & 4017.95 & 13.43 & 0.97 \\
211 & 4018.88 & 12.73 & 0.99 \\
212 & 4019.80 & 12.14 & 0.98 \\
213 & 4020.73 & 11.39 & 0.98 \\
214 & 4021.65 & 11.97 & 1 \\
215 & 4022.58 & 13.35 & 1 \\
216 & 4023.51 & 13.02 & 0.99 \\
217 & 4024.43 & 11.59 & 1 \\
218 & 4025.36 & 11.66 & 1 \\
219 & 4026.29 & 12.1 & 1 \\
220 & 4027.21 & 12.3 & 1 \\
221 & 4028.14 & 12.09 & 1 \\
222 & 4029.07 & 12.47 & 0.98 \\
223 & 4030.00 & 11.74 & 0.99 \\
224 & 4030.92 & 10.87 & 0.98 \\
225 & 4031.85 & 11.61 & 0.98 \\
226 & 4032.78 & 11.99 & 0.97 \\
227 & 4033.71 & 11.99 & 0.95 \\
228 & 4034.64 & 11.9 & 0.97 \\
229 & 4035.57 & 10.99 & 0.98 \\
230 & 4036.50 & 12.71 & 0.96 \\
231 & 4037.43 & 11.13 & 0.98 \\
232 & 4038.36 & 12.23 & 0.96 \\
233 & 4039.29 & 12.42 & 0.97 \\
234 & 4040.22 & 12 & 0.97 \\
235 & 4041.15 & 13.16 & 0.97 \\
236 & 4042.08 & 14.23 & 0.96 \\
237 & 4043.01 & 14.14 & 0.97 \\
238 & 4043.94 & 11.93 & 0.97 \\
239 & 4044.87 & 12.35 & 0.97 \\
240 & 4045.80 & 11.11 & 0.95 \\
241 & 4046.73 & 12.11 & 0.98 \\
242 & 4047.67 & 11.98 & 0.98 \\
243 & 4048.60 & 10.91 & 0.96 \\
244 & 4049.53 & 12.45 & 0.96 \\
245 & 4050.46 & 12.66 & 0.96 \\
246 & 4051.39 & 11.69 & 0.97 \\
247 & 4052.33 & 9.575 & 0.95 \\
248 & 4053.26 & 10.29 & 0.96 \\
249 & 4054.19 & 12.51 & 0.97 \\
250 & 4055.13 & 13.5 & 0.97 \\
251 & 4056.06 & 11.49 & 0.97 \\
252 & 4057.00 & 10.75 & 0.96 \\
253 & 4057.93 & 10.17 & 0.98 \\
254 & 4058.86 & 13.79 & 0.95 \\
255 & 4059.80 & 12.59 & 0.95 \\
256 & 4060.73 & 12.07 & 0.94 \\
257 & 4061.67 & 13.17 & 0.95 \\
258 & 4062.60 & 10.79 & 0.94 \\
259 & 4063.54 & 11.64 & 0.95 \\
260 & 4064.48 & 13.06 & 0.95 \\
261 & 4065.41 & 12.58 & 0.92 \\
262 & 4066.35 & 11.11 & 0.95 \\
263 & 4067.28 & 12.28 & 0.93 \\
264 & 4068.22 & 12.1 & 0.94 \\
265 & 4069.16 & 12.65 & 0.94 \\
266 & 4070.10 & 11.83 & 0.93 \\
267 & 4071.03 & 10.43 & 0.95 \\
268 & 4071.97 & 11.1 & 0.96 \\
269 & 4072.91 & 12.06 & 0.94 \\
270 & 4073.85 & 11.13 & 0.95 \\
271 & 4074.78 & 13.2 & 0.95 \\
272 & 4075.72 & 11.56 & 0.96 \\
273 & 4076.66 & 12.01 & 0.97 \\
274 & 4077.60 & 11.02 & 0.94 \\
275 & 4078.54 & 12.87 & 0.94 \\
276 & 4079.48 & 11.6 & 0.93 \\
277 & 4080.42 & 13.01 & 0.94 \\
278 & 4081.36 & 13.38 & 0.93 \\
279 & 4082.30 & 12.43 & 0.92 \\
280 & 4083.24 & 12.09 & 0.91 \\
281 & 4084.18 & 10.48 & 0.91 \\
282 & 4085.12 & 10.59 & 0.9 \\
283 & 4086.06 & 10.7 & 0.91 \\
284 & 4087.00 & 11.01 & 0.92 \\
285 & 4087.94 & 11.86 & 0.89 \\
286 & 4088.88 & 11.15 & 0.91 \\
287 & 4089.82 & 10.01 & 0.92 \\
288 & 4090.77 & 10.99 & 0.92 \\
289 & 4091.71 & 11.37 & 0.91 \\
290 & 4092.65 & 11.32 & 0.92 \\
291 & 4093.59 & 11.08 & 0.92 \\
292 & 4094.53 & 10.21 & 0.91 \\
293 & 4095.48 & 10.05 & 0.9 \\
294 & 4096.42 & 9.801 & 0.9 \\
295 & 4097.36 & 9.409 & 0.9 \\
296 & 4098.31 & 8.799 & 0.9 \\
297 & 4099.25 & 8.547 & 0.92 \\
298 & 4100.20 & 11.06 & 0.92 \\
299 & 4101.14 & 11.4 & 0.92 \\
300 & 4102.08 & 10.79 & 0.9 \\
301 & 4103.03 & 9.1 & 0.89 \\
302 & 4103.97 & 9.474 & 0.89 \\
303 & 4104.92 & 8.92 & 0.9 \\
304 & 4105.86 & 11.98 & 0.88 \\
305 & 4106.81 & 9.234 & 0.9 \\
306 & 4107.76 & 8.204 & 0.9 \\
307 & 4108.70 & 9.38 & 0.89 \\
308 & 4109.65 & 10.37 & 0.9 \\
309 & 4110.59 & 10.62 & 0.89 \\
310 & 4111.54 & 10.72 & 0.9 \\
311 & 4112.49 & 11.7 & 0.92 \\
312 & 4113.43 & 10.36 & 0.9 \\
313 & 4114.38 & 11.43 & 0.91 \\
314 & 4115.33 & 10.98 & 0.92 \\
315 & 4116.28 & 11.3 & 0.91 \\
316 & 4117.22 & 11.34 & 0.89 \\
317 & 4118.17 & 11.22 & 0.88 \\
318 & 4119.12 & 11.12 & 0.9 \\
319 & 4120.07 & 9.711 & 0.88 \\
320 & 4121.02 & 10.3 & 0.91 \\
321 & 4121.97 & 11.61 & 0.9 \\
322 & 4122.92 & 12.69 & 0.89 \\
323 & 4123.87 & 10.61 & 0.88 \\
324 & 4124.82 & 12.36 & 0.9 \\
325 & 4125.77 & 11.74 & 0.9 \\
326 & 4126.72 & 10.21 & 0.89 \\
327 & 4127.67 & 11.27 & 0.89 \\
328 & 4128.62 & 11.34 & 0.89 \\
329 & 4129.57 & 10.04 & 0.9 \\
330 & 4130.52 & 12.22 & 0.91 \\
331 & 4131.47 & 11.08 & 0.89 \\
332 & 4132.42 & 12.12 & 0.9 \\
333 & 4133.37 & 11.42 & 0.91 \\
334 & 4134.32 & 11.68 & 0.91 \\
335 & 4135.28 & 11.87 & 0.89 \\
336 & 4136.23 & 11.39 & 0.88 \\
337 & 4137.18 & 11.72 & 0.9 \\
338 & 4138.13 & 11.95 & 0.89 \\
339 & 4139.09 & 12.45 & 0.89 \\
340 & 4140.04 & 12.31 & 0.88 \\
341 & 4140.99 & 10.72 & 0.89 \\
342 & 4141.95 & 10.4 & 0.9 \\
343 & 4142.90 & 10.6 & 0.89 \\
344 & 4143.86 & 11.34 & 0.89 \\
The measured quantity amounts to 1.3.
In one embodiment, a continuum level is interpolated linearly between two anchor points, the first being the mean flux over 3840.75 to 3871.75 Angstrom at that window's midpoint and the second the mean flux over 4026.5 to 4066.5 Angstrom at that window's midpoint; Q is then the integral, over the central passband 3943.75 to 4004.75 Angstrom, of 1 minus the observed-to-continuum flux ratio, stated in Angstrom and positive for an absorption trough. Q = 9.37 Angstrom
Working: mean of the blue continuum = 11.2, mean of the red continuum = 12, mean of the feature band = 9.9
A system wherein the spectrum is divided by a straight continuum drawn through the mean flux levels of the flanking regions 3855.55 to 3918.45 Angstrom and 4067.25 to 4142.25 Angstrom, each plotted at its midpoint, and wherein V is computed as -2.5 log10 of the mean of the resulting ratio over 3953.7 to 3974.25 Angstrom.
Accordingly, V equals 0.22 mag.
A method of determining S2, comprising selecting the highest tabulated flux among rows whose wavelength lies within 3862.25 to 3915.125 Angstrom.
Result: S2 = 13.92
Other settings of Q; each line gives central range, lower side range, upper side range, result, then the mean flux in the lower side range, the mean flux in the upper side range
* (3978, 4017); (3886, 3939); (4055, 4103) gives -3.0 Angstrom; 9.44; 11.4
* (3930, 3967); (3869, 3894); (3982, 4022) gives 5.1 Angstrom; 9.36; 11.5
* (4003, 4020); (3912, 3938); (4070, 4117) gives -2.9 Angstrom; 9.61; 10.9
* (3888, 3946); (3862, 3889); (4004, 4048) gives 7.0 Angstrom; 10.4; 12.1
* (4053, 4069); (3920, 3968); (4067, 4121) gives -2.2 Angstrom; 9.34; 10.9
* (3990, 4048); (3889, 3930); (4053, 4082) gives -2.7 Angstrom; 9.96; 12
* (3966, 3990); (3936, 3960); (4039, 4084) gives 3.3 Angstrom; 9.98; 12.1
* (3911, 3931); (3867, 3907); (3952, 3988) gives -2.7 Angstrom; 9.48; 9.23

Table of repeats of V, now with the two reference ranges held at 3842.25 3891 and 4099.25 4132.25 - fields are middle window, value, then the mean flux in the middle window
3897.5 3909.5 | 0.09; 9.68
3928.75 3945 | 0.23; 8.5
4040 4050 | -0.17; 12.4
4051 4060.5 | -0.09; 11.6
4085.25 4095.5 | -0.02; 10.9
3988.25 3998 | -0.07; 11.3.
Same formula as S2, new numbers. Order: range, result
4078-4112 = 13.38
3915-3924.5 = 11.91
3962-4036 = 13.43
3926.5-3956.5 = 12.27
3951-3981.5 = 11.97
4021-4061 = 14.23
